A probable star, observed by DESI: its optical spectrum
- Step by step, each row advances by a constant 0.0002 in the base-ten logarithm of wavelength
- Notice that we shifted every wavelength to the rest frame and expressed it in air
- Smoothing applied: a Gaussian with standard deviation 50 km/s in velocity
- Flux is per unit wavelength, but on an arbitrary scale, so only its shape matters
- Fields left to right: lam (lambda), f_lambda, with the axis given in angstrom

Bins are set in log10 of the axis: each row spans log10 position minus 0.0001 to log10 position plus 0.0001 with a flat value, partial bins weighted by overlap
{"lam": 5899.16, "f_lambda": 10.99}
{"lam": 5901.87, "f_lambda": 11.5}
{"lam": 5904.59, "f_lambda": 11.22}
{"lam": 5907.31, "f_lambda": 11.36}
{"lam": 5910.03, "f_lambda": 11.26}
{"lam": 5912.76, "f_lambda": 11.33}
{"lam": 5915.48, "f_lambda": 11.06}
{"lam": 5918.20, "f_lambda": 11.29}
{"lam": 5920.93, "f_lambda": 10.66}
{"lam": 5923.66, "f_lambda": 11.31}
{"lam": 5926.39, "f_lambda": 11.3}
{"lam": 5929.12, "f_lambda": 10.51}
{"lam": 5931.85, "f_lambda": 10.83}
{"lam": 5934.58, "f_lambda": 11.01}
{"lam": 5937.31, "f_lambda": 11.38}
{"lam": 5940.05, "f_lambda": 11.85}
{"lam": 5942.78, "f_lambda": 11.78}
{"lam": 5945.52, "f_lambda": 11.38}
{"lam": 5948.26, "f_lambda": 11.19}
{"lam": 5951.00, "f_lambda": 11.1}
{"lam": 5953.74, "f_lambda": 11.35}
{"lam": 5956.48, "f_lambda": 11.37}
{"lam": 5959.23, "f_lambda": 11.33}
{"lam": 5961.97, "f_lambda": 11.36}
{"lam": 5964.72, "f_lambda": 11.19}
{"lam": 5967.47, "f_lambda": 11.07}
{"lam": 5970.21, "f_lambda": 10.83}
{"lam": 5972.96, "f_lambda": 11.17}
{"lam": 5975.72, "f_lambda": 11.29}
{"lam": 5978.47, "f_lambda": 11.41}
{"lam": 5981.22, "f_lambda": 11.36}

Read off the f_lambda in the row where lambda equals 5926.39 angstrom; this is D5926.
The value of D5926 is 11.3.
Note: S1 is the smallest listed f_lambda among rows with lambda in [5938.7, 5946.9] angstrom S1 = 11.38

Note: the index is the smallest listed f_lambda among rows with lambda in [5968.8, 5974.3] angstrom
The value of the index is 10.83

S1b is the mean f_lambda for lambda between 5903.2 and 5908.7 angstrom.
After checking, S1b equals 11.3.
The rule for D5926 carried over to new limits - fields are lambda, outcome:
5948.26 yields 11.19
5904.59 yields 11.22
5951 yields 11.1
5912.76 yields 11.33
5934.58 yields 11.01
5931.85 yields 10.83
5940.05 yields 11.85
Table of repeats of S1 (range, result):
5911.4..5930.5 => 10.51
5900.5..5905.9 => 11.22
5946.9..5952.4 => 11.1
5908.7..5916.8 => 11.06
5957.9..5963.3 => 11.33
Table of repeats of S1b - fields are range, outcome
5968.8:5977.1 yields 11.1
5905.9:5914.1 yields 11.3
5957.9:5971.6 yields 11.2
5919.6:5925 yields 11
